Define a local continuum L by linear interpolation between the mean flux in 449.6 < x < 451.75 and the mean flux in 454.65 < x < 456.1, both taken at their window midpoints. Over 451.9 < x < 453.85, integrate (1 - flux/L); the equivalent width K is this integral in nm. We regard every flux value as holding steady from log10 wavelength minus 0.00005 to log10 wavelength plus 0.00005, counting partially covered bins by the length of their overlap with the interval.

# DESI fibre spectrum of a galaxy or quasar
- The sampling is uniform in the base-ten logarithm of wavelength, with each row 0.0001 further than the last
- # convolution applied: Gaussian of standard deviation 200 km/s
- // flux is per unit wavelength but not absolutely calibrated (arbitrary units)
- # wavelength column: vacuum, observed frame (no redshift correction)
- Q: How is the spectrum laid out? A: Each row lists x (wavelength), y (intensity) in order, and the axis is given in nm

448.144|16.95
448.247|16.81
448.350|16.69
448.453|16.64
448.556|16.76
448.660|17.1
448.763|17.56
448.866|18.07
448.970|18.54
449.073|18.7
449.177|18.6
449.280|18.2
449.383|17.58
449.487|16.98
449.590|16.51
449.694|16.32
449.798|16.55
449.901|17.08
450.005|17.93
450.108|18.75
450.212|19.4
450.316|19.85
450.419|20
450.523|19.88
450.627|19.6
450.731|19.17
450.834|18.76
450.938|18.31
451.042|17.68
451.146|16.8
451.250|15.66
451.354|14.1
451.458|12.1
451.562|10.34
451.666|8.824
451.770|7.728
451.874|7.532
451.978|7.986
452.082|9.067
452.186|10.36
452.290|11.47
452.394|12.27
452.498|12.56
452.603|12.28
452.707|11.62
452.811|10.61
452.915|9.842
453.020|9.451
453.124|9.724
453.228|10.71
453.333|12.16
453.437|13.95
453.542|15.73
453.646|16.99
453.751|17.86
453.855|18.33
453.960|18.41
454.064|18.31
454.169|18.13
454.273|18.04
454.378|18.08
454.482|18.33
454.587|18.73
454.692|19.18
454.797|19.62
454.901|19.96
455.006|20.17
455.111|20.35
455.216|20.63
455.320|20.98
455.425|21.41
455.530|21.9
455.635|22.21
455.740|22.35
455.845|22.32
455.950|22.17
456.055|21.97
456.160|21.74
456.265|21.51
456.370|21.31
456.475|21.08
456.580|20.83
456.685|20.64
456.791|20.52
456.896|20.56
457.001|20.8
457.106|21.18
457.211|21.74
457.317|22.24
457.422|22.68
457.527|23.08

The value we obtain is 0.71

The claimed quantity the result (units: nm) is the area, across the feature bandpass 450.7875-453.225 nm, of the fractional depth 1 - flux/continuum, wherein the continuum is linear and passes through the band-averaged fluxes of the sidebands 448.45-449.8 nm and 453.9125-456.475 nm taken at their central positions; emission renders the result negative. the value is 0.89 nm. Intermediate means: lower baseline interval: 17.5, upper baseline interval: 20.4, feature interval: 11.9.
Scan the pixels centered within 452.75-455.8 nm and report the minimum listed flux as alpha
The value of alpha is 9.451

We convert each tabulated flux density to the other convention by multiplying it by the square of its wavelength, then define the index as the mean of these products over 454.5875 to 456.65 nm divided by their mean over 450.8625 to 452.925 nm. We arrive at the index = 1.79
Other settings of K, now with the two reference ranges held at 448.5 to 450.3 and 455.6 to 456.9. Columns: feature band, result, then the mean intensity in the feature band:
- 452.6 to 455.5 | 0.547 nm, 16.5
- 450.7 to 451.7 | 0.186 nm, 15.2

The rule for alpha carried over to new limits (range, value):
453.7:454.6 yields 17.86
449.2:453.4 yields 7.532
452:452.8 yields 9.067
